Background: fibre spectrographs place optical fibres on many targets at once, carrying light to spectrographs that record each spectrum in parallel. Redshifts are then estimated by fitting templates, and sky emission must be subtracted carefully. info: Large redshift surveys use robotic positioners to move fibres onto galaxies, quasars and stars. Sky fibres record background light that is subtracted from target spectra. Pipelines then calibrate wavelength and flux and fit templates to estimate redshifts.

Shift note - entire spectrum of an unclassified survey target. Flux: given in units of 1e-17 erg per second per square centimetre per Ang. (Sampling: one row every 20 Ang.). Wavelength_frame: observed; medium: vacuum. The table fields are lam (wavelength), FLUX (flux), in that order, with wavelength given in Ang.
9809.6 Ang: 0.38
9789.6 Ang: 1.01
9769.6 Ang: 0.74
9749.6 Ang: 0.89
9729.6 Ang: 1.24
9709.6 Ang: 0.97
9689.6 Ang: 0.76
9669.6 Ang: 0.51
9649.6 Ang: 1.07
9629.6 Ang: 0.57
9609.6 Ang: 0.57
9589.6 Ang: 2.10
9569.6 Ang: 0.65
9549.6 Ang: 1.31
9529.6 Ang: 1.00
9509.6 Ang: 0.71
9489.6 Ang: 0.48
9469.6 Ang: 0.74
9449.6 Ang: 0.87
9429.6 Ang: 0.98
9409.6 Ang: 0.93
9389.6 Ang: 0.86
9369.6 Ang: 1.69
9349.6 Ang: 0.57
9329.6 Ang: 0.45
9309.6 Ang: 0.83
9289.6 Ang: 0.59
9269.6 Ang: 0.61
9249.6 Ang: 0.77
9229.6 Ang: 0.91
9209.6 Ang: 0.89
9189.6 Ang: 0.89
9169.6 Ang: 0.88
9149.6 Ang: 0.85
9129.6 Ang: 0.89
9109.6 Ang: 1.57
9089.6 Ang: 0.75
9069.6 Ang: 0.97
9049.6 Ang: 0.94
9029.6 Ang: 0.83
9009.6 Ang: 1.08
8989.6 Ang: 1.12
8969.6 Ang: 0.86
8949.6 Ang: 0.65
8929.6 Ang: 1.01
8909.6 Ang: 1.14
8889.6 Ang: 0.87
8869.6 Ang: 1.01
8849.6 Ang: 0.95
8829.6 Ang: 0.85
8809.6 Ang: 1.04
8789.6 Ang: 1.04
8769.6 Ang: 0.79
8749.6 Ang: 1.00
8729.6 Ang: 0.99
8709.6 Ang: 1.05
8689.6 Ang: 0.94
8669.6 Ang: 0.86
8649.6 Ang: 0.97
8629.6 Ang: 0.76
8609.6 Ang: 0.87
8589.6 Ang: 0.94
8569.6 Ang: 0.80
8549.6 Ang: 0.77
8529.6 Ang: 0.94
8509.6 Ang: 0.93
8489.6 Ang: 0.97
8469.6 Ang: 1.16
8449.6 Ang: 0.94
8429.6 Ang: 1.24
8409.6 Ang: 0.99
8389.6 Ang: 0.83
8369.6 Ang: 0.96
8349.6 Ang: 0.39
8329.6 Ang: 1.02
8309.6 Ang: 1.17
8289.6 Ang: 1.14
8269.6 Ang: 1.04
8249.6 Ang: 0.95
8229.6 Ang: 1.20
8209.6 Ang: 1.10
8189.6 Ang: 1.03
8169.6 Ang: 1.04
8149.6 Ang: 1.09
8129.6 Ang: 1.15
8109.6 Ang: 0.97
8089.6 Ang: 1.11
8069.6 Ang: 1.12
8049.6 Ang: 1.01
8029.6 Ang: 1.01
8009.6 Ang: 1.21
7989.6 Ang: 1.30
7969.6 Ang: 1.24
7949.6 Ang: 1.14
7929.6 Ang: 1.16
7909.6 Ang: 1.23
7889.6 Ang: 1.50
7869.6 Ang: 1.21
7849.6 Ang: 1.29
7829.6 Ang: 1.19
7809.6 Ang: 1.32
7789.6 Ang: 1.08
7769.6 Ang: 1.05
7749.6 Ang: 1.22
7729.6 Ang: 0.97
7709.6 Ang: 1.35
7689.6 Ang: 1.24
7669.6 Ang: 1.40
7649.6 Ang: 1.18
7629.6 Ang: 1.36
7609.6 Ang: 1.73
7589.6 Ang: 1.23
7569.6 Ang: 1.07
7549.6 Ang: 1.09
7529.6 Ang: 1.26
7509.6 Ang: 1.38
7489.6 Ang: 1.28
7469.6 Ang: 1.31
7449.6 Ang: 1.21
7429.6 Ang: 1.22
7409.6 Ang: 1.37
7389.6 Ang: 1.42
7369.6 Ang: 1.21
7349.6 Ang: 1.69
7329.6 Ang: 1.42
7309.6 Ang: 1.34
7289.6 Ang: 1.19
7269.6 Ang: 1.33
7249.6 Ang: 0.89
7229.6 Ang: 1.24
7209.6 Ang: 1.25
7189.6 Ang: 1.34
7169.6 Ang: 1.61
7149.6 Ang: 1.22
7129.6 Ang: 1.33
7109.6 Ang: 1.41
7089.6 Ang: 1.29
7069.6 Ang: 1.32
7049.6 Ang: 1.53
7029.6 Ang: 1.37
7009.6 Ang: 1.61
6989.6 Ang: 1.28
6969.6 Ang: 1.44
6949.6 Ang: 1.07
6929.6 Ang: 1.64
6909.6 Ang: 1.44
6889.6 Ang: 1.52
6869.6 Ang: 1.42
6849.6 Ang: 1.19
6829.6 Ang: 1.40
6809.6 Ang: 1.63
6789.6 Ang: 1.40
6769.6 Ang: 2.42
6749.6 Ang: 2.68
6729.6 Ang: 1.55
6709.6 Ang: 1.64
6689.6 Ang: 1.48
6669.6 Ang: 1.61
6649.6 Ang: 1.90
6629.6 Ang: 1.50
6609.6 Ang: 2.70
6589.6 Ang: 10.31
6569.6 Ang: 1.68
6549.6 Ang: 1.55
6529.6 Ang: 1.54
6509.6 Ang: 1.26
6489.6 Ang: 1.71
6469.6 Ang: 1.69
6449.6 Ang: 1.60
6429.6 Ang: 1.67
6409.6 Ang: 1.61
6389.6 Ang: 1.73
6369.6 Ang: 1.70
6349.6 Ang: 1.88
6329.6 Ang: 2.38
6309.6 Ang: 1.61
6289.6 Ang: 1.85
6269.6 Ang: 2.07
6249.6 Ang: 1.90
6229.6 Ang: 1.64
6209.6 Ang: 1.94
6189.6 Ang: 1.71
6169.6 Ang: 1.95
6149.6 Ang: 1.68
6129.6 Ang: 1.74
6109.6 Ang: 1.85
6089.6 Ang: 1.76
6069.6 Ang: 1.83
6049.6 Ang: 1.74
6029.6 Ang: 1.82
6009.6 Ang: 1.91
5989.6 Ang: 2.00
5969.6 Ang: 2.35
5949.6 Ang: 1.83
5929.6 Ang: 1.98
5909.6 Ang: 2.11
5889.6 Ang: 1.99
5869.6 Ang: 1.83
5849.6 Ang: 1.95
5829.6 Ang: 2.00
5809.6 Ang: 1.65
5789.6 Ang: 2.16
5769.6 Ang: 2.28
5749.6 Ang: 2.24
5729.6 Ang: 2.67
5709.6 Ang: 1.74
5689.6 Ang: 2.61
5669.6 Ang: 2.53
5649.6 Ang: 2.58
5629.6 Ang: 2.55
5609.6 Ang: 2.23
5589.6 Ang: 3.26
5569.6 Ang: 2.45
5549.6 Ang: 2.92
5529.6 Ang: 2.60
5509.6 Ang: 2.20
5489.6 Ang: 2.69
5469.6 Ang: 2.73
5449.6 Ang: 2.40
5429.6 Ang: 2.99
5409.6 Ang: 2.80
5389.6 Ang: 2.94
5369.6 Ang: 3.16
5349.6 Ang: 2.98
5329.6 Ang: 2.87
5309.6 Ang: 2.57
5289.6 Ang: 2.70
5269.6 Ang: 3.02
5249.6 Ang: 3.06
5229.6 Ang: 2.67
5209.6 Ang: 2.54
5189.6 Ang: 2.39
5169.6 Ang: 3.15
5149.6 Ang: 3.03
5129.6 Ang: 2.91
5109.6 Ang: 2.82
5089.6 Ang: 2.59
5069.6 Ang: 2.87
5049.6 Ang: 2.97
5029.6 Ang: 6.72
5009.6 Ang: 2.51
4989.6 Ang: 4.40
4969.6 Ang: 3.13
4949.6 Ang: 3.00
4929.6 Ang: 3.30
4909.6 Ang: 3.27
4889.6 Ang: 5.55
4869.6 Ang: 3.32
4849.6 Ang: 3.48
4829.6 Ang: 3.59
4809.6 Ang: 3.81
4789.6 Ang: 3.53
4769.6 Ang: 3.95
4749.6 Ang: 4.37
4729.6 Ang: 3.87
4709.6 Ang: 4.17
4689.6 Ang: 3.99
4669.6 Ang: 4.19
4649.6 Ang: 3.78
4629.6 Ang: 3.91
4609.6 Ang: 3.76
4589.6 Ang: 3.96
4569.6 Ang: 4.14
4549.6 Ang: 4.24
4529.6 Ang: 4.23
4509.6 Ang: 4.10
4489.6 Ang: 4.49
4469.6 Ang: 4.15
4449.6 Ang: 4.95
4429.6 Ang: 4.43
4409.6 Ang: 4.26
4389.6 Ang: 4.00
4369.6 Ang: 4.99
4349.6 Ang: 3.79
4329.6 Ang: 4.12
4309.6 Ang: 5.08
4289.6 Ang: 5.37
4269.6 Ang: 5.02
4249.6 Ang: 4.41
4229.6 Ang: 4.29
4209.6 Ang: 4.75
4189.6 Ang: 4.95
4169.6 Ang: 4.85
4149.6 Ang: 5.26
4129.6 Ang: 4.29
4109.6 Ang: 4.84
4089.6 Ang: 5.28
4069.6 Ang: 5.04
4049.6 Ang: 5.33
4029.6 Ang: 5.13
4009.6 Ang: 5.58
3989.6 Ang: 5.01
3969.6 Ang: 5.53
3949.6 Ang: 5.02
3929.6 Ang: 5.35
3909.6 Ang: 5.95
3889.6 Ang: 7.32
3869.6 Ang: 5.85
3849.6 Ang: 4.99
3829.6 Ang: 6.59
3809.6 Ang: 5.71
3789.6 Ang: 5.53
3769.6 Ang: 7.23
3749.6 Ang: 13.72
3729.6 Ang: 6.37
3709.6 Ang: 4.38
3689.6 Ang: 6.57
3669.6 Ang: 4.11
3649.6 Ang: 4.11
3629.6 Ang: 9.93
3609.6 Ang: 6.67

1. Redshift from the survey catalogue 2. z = 0.00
